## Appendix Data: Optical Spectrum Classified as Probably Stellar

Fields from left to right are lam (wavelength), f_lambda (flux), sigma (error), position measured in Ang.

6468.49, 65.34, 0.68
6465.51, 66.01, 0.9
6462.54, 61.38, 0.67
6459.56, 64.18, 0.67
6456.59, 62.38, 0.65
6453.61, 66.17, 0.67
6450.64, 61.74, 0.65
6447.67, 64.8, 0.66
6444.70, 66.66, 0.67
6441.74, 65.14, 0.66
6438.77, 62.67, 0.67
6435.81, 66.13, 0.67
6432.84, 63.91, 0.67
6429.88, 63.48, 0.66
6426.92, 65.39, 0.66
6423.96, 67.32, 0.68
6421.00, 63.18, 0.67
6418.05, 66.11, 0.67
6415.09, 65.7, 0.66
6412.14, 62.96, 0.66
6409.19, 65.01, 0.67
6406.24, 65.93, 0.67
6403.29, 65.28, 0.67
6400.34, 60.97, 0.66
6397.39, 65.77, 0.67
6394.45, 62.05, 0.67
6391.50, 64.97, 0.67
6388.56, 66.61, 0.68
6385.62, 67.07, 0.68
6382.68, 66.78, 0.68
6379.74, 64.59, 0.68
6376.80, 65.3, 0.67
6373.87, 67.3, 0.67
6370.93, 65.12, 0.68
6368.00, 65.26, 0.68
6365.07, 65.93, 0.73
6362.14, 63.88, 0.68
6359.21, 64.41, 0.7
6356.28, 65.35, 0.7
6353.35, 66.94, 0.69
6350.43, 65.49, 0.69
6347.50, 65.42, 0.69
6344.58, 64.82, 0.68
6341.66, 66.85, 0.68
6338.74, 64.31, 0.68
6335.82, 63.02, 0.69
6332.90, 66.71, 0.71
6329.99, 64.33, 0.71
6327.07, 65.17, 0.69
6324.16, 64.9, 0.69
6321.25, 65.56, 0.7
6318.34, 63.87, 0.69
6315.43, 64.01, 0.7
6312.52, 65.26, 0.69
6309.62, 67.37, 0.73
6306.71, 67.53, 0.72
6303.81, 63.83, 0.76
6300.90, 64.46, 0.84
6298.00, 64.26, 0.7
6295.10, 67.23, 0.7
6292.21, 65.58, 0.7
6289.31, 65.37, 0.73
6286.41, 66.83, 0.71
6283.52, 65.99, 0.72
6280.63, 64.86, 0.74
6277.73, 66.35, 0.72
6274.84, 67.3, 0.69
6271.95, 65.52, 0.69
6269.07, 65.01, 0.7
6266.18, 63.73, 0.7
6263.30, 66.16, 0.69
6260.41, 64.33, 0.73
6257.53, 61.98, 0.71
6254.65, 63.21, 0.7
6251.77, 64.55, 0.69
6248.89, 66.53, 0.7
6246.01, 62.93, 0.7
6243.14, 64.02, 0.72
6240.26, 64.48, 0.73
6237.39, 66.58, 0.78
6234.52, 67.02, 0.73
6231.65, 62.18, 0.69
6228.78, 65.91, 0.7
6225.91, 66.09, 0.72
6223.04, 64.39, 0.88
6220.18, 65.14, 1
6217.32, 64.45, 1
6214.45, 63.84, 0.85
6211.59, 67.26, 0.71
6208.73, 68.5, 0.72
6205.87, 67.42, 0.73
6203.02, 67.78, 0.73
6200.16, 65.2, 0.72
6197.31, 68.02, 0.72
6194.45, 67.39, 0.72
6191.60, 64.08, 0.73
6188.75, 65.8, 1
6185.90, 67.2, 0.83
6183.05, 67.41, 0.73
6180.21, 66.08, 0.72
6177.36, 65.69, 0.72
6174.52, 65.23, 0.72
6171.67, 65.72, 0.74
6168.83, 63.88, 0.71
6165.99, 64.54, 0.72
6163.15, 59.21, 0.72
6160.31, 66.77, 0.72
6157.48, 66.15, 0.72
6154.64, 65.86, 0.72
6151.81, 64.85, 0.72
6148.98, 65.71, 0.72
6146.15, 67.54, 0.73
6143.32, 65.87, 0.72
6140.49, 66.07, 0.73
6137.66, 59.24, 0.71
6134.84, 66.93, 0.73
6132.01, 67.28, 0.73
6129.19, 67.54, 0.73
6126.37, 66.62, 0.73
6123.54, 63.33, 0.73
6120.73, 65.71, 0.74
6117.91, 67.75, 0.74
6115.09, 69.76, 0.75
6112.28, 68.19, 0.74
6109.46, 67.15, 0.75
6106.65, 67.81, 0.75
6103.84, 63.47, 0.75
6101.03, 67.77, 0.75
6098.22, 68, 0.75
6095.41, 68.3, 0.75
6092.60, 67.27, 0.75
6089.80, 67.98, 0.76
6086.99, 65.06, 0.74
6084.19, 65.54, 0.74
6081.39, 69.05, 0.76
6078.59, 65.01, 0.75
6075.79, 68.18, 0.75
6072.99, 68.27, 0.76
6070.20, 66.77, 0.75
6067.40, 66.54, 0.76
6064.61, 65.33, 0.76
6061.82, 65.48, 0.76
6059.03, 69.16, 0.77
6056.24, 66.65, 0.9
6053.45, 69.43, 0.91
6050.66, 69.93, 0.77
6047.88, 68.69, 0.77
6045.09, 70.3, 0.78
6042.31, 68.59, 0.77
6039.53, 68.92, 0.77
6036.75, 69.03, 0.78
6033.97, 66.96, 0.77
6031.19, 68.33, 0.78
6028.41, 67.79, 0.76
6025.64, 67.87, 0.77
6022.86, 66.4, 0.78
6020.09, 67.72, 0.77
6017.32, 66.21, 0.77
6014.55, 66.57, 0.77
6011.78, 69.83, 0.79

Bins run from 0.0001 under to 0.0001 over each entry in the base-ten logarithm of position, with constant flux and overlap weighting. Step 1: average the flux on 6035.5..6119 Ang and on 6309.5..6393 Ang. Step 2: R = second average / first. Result 0.97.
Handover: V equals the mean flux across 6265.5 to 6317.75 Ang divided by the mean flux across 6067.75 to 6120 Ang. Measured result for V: 1.0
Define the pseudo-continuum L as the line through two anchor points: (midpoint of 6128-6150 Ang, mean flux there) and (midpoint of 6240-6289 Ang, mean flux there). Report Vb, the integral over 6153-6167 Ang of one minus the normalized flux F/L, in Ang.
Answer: 0.2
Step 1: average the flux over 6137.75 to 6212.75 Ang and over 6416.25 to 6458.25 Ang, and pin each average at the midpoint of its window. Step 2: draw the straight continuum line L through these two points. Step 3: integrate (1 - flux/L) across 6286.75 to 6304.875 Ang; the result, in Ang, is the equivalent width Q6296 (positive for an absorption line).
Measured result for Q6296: 0.0 Ang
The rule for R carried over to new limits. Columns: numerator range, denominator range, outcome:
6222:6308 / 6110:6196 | 0.99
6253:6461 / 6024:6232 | 0.98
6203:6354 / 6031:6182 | 0.98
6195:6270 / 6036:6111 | 0.97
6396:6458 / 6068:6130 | 0.96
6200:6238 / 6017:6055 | 0.96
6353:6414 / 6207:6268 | 1.00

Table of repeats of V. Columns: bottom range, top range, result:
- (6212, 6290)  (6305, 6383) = 1.01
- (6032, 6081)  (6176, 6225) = 0.98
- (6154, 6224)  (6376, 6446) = 0.99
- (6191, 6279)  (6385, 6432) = 0.99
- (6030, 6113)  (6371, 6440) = 0.96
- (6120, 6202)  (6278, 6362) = 1.00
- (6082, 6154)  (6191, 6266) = 0.98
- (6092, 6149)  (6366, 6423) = 0.98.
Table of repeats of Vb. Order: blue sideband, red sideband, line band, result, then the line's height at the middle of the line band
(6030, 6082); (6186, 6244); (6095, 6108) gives 0.1 Ang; 67.3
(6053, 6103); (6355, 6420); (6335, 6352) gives 0.1 Ang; 65.4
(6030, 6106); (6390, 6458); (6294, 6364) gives 0.1 Ang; 65.3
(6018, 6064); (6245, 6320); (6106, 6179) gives 1.2 Ang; 66.9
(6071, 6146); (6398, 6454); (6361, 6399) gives -0.3 Ang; 64.9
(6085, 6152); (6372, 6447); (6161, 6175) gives 0.5 Ang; 66.2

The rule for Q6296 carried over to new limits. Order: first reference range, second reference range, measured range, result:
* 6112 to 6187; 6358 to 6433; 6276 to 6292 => -0.13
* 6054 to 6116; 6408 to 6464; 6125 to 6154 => 0.41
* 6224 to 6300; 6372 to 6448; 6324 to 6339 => 0.08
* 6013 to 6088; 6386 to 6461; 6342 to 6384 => -0.26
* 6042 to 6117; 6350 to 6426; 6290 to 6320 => 0.22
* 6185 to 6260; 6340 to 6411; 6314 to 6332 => 0.17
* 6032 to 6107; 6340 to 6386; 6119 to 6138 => 0.43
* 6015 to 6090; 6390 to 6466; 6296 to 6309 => 0.04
